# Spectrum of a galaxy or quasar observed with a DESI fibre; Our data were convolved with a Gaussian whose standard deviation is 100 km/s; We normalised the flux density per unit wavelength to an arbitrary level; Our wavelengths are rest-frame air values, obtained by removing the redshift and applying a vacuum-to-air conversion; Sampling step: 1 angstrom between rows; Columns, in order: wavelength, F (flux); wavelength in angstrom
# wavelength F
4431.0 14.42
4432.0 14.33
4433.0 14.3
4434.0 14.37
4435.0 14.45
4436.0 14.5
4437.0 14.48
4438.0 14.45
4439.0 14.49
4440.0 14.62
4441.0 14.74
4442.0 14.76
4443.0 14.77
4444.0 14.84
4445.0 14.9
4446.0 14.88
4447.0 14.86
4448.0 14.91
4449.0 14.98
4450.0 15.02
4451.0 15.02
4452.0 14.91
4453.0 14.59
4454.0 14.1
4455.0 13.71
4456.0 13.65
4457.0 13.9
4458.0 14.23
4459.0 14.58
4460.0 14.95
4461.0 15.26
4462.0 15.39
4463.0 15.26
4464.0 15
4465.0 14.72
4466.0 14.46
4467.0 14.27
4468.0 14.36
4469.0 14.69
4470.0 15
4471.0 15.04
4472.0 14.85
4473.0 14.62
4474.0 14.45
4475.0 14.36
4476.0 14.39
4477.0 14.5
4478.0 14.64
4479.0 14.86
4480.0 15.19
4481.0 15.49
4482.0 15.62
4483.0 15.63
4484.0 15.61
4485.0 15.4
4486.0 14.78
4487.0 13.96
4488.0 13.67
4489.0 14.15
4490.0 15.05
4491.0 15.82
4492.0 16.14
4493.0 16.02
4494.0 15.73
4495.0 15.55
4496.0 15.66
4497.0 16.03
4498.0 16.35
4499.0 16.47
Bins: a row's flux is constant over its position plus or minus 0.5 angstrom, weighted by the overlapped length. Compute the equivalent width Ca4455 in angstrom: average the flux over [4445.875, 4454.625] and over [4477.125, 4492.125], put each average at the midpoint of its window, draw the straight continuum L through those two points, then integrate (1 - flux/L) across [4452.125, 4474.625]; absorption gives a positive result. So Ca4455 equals 0.4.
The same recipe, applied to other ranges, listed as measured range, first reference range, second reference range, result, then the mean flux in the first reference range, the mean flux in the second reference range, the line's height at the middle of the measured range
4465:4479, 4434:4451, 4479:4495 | 0.42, 14.7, 15.2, 15.1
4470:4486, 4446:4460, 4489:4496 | 0.25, 14.5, 15.6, 15.2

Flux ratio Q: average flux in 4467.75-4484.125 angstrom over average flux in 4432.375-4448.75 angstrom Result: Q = 1.0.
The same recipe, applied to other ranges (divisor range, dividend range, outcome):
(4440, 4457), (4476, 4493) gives 1.03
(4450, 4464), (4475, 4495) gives 1.03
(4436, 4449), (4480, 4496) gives 1.04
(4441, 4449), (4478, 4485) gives 1.03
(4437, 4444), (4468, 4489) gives 1.01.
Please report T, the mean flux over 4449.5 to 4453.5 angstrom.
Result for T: 14.9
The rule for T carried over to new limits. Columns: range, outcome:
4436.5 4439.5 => 14.5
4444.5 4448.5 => 14.9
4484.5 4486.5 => 15.1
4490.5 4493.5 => 16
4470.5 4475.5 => 14.7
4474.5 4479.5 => 14.6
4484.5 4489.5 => 14.4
